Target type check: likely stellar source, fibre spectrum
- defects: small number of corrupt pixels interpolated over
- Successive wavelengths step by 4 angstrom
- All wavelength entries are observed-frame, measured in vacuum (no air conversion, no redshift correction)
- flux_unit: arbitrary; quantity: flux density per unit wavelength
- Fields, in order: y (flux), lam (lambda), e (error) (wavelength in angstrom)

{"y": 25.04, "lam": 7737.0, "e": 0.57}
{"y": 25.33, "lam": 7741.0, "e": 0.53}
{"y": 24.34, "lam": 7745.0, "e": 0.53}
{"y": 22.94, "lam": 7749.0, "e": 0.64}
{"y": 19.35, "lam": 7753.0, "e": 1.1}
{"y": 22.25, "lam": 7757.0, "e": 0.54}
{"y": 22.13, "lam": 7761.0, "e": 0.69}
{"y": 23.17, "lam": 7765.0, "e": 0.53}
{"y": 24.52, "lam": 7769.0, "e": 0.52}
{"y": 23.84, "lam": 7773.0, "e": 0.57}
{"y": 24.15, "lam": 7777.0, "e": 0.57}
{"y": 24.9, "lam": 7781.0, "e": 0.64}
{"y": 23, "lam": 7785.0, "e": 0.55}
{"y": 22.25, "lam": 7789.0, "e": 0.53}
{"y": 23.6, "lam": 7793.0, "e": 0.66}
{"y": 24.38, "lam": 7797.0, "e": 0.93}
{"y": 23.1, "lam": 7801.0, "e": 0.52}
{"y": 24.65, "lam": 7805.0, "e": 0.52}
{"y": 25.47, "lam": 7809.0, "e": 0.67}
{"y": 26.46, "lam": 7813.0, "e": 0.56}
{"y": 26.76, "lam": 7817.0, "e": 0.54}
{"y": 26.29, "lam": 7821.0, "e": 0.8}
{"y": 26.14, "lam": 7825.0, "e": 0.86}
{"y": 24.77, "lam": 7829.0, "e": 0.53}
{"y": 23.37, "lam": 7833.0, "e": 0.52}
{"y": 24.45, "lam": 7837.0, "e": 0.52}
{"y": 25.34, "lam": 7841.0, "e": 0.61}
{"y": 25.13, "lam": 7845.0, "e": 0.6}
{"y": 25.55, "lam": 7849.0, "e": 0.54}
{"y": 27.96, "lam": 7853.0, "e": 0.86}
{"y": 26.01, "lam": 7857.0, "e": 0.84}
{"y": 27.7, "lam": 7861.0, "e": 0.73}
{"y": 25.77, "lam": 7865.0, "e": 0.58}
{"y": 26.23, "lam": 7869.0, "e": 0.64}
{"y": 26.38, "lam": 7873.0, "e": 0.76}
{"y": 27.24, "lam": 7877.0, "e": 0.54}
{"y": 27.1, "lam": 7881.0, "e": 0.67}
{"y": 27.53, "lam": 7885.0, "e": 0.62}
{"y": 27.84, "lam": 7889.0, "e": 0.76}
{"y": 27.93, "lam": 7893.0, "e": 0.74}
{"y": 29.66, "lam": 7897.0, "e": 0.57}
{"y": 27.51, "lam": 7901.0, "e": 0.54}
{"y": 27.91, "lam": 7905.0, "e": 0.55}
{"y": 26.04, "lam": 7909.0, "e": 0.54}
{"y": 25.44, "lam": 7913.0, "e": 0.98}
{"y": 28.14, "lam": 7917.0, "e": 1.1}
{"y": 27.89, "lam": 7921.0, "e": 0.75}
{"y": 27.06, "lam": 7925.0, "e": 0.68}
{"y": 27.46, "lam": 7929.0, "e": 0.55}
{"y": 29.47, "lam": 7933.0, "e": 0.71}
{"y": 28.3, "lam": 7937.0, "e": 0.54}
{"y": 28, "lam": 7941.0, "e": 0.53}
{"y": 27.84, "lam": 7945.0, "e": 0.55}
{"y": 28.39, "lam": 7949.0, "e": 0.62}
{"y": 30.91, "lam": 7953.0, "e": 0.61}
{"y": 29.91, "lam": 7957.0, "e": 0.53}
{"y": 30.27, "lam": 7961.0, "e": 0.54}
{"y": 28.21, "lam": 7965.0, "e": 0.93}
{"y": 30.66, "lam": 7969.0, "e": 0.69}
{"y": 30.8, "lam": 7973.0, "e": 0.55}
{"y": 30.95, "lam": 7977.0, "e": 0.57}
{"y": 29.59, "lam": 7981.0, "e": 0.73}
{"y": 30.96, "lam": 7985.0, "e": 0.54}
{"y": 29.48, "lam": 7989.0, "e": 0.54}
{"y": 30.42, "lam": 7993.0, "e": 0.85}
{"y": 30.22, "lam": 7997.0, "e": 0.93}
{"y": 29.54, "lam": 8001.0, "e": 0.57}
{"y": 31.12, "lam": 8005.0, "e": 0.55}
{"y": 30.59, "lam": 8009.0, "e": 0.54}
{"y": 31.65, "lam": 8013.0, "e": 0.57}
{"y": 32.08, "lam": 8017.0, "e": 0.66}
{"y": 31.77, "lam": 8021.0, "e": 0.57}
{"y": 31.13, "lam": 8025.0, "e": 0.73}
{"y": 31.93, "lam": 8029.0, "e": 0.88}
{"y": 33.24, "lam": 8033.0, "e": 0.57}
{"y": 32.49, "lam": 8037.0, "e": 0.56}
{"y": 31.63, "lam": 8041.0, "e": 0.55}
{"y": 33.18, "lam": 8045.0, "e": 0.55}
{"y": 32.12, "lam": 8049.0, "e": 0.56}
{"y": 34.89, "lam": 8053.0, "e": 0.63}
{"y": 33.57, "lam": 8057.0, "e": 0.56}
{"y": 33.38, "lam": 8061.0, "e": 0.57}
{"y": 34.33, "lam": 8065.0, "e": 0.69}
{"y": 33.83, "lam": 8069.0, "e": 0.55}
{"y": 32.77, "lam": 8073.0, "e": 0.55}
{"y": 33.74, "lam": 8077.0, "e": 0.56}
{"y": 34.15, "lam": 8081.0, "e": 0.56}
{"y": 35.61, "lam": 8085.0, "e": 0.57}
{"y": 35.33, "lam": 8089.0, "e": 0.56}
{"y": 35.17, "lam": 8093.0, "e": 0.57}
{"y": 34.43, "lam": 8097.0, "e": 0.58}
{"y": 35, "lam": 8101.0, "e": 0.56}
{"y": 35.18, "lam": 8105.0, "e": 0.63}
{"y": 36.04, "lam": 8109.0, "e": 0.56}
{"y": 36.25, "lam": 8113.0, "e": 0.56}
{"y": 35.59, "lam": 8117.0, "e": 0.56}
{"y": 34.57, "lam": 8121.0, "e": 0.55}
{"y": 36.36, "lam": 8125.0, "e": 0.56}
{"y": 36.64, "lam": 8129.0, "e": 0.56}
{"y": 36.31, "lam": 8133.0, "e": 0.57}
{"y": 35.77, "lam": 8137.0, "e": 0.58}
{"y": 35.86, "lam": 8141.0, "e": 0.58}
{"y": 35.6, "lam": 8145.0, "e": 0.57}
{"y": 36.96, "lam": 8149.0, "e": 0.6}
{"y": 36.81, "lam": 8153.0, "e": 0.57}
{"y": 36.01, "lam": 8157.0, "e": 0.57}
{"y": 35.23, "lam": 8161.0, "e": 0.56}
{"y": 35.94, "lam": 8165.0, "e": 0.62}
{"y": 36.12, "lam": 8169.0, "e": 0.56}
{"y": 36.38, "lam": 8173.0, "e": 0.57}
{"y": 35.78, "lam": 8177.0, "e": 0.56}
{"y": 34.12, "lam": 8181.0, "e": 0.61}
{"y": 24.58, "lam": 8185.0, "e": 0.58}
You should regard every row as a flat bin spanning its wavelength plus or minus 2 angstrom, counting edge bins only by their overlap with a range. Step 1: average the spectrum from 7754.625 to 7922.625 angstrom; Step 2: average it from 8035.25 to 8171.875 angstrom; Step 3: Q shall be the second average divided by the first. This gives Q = 1.36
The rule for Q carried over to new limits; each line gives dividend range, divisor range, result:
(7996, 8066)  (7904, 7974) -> 1.13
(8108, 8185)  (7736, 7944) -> 1.39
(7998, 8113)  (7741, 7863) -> 1.36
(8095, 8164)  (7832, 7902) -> 1.34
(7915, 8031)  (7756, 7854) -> 1.22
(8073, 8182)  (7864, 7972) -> 1.27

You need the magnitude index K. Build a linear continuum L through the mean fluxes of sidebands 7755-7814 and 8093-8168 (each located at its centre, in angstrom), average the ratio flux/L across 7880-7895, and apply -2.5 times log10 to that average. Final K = -0.01 mag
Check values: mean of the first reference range 23.8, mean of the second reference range 35.8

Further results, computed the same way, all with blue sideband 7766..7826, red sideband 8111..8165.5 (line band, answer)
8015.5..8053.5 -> 0.006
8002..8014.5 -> 0.024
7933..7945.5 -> 0.040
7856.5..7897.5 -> 0.005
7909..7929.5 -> 0.063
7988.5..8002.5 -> 0.045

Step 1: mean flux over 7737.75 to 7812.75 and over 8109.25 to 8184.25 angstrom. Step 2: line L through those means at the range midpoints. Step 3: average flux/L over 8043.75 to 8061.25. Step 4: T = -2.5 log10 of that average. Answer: -0.03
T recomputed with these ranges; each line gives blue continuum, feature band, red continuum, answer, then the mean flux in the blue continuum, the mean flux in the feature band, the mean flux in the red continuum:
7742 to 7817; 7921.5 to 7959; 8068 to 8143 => 0.03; 23.7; 28.6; 35.2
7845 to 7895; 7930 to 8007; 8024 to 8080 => 0.02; 26.9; 29.7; 33.1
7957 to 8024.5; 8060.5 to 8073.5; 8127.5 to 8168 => -0.02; 30.5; 33.7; 36.1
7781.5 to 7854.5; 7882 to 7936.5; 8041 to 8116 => 0.02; 24.9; 27.7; 34.3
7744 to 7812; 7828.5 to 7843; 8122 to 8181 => 0.04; 23.4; 24.5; 36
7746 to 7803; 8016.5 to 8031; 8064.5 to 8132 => 0.02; 23.1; 31.7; 35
